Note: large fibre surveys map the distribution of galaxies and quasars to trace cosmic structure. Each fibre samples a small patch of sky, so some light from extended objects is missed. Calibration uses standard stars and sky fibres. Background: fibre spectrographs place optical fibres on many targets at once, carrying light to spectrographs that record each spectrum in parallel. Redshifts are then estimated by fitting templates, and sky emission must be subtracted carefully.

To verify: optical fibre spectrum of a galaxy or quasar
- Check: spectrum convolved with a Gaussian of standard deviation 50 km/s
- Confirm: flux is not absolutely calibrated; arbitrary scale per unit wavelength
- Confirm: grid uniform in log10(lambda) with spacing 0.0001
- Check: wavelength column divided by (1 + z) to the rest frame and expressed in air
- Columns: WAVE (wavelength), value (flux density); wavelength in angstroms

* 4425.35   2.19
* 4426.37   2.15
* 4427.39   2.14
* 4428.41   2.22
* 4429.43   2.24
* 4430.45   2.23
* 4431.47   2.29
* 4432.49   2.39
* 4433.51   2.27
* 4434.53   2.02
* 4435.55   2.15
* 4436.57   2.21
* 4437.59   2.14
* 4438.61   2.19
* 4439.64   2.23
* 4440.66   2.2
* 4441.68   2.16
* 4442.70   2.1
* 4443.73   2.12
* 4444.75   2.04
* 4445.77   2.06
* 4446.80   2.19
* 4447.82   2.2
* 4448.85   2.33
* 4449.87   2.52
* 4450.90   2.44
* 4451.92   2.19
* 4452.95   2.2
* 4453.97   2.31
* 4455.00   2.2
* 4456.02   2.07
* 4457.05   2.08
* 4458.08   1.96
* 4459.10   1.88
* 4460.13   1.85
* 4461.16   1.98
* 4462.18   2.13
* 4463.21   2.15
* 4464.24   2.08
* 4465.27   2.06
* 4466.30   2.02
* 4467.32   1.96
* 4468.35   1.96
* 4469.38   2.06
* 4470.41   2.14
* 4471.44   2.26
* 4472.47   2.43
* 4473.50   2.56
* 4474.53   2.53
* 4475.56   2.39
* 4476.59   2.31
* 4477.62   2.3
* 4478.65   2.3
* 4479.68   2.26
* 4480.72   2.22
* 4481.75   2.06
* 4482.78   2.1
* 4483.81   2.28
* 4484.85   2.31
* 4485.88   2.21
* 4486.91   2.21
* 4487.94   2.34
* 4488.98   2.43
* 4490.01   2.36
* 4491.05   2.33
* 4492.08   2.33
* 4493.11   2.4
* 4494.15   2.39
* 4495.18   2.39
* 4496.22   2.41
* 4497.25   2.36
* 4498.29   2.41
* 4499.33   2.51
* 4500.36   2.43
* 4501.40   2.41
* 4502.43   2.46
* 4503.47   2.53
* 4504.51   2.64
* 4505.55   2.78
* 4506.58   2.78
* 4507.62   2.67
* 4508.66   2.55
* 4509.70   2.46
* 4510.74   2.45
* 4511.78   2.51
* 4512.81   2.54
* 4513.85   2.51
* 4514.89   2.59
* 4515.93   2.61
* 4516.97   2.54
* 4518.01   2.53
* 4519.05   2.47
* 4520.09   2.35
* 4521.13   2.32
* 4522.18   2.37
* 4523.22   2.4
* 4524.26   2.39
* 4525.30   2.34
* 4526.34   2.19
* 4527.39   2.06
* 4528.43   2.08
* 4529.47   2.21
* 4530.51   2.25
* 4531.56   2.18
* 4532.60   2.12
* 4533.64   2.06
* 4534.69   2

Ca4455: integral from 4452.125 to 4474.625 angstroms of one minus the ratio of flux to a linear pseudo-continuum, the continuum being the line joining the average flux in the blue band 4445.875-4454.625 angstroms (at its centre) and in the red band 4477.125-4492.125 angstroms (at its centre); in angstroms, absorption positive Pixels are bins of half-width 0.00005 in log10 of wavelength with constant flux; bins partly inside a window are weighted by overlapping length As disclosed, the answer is 1.5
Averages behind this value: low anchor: 2.28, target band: 2.12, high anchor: 2.27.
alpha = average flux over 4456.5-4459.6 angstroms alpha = 1.97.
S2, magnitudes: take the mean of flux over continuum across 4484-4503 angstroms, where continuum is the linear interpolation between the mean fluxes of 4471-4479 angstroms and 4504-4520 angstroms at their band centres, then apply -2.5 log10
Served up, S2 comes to 0.05 mag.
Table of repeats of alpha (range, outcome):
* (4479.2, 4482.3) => 2.17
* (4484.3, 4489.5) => 2.3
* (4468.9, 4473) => 2.22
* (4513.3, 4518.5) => 2.56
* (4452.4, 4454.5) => 2.25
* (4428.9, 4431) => 2.24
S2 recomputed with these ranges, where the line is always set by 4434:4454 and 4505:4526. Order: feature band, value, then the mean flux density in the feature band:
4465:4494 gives 0.044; 2.26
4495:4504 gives 0.001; 2.44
